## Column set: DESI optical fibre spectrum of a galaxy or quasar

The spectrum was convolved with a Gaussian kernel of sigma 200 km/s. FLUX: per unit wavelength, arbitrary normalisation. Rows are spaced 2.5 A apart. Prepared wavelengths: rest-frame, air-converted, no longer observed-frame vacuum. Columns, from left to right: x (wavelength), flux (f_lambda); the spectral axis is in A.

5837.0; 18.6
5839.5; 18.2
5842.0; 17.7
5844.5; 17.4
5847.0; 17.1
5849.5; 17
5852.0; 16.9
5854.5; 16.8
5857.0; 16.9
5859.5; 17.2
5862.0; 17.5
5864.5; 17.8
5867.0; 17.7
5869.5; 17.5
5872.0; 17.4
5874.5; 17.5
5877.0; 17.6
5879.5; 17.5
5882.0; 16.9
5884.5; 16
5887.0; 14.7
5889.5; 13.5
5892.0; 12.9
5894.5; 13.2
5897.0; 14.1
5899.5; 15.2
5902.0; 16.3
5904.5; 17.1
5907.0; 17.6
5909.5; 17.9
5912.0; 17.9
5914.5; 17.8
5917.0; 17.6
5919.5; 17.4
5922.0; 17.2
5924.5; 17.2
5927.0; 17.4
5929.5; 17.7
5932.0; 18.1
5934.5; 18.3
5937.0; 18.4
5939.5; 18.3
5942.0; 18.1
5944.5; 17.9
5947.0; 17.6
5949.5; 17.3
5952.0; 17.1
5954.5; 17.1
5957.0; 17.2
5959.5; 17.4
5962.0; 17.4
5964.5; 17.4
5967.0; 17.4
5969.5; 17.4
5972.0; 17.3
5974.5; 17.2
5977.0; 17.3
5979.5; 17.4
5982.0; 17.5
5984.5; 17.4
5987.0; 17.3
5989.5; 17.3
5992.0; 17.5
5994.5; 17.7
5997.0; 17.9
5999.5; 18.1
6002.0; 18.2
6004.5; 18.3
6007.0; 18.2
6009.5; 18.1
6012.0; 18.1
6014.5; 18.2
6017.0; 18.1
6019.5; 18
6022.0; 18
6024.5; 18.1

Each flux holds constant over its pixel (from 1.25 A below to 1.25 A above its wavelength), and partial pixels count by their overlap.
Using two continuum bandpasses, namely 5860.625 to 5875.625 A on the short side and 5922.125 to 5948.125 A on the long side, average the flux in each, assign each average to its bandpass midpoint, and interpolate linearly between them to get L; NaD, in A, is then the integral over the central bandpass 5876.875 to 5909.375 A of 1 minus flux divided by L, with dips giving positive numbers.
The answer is 3.8 A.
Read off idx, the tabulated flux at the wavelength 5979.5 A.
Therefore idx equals 17.4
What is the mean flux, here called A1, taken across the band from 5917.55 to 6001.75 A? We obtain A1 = 17.6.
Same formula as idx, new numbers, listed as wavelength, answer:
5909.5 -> 17.9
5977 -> 17.3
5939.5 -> 18.3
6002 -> 18.2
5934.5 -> 18.3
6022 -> 18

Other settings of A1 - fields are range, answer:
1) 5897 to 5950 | 17.5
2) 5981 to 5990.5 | 17.4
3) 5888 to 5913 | 15.5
